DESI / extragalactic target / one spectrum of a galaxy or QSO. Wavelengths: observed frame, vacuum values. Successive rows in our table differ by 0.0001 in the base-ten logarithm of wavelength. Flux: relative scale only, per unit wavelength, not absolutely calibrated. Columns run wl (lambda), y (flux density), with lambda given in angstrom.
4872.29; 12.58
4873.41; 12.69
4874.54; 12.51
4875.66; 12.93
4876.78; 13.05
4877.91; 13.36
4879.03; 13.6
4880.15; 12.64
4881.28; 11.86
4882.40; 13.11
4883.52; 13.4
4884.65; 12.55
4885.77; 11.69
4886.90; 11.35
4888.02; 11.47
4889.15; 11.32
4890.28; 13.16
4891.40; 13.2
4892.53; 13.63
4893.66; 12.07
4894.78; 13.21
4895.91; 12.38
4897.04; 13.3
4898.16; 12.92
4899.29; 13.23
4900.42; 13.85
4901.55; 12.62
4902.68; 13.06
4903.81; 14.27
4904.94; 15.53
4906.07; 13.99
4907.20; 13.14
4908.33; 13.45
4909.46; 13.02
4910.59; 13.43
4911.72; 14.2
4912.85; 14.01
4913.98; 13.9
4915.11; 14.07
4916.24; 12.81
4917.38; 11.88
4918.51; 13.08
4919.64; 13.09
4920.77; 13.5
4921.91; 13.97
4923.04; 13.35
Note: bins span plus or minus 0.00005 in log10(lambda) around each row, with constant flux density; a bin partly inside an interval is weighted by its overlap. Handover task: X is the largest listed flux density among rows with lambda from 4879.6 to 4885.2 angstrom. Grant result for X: 13.4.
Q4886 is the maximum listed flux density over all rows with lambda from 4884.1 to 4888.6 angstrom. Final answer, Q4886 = 12.55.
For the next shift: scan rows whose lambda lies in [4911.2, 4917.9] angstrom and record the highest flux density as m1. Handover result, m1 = 14.2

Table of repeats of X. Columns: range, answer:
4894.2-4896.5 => 13.21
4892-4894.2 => 13.63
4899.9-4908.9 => 15.53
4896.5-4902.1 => 13.85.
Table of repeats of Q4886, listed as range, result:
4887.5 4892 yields 13.2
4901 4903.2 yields 13.06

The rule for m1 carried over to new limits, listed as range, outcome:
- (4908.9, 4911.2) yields 13.43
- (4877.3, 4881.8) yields 13.6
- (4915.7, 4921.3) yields 13.5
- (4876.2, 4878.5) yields 13.36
